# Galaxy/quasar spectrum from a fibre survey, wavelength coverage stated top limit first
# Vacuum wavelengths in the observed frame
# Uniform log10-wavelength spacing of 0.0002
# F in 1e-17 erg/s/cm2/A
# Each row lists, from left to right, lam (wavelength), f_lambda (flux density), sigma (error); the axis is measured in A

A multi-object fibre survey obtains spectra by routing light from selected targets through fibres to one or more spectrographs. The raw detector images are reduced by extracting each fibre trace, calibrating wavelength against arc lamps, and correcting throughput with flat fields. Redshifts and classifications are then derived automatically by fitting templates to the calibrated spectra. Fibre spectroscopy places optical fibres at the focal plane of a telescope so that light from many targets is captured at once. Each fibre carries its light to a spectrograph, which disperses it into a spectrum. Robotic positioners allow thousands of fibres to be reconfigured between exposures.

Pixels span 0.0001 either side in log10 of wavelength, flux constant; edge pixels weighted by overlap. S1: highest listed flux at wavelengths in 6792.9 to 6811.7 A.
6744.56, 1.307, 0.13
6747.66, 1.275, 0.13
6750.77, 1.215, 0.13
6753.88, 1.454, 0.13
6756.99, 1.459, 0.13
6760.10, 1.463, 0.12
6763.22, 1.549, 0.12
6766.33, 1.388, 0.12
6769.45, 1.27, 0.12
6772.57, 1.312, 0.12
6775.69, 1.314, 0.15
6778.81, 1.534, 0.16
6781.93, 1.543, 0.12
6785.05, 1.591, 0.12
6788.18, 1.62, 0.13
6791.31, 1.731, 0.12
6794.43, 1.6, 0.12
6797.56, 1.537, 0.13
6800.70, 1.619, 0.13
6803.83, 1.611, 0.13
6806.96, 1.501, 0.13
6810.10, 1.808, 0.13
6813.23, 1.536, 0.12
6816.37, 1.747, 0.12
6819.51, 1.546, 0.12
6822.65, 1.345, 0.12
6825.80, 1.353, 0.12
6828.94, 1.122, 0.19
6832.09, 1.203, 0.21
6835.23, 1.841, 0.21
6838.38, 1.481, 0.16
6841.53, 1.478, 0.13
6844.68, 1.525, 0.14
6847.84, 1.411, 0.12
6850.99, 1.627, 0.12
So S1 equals 1.808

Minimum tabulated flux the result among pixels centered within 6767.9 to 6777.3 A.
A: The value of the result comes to 1.27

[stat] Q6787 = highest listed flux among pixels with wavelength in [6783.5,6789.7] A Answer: 1.62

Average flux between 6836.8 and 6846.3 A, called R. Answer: 1.49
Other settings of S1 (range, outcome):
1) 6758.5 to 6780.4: 1.549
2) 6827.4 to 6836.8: 1.841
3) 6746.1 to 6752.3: 1.275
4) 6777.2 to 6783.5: 1.543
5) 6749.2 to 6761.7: 1.463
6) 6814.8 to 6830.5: 1.747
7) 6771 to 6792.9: 1.731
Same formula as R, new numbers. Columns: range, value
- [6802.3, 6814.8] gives 1.61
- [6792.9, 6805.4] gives 1.59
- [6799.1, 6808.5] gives 1.58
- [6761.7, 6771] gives 1.4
